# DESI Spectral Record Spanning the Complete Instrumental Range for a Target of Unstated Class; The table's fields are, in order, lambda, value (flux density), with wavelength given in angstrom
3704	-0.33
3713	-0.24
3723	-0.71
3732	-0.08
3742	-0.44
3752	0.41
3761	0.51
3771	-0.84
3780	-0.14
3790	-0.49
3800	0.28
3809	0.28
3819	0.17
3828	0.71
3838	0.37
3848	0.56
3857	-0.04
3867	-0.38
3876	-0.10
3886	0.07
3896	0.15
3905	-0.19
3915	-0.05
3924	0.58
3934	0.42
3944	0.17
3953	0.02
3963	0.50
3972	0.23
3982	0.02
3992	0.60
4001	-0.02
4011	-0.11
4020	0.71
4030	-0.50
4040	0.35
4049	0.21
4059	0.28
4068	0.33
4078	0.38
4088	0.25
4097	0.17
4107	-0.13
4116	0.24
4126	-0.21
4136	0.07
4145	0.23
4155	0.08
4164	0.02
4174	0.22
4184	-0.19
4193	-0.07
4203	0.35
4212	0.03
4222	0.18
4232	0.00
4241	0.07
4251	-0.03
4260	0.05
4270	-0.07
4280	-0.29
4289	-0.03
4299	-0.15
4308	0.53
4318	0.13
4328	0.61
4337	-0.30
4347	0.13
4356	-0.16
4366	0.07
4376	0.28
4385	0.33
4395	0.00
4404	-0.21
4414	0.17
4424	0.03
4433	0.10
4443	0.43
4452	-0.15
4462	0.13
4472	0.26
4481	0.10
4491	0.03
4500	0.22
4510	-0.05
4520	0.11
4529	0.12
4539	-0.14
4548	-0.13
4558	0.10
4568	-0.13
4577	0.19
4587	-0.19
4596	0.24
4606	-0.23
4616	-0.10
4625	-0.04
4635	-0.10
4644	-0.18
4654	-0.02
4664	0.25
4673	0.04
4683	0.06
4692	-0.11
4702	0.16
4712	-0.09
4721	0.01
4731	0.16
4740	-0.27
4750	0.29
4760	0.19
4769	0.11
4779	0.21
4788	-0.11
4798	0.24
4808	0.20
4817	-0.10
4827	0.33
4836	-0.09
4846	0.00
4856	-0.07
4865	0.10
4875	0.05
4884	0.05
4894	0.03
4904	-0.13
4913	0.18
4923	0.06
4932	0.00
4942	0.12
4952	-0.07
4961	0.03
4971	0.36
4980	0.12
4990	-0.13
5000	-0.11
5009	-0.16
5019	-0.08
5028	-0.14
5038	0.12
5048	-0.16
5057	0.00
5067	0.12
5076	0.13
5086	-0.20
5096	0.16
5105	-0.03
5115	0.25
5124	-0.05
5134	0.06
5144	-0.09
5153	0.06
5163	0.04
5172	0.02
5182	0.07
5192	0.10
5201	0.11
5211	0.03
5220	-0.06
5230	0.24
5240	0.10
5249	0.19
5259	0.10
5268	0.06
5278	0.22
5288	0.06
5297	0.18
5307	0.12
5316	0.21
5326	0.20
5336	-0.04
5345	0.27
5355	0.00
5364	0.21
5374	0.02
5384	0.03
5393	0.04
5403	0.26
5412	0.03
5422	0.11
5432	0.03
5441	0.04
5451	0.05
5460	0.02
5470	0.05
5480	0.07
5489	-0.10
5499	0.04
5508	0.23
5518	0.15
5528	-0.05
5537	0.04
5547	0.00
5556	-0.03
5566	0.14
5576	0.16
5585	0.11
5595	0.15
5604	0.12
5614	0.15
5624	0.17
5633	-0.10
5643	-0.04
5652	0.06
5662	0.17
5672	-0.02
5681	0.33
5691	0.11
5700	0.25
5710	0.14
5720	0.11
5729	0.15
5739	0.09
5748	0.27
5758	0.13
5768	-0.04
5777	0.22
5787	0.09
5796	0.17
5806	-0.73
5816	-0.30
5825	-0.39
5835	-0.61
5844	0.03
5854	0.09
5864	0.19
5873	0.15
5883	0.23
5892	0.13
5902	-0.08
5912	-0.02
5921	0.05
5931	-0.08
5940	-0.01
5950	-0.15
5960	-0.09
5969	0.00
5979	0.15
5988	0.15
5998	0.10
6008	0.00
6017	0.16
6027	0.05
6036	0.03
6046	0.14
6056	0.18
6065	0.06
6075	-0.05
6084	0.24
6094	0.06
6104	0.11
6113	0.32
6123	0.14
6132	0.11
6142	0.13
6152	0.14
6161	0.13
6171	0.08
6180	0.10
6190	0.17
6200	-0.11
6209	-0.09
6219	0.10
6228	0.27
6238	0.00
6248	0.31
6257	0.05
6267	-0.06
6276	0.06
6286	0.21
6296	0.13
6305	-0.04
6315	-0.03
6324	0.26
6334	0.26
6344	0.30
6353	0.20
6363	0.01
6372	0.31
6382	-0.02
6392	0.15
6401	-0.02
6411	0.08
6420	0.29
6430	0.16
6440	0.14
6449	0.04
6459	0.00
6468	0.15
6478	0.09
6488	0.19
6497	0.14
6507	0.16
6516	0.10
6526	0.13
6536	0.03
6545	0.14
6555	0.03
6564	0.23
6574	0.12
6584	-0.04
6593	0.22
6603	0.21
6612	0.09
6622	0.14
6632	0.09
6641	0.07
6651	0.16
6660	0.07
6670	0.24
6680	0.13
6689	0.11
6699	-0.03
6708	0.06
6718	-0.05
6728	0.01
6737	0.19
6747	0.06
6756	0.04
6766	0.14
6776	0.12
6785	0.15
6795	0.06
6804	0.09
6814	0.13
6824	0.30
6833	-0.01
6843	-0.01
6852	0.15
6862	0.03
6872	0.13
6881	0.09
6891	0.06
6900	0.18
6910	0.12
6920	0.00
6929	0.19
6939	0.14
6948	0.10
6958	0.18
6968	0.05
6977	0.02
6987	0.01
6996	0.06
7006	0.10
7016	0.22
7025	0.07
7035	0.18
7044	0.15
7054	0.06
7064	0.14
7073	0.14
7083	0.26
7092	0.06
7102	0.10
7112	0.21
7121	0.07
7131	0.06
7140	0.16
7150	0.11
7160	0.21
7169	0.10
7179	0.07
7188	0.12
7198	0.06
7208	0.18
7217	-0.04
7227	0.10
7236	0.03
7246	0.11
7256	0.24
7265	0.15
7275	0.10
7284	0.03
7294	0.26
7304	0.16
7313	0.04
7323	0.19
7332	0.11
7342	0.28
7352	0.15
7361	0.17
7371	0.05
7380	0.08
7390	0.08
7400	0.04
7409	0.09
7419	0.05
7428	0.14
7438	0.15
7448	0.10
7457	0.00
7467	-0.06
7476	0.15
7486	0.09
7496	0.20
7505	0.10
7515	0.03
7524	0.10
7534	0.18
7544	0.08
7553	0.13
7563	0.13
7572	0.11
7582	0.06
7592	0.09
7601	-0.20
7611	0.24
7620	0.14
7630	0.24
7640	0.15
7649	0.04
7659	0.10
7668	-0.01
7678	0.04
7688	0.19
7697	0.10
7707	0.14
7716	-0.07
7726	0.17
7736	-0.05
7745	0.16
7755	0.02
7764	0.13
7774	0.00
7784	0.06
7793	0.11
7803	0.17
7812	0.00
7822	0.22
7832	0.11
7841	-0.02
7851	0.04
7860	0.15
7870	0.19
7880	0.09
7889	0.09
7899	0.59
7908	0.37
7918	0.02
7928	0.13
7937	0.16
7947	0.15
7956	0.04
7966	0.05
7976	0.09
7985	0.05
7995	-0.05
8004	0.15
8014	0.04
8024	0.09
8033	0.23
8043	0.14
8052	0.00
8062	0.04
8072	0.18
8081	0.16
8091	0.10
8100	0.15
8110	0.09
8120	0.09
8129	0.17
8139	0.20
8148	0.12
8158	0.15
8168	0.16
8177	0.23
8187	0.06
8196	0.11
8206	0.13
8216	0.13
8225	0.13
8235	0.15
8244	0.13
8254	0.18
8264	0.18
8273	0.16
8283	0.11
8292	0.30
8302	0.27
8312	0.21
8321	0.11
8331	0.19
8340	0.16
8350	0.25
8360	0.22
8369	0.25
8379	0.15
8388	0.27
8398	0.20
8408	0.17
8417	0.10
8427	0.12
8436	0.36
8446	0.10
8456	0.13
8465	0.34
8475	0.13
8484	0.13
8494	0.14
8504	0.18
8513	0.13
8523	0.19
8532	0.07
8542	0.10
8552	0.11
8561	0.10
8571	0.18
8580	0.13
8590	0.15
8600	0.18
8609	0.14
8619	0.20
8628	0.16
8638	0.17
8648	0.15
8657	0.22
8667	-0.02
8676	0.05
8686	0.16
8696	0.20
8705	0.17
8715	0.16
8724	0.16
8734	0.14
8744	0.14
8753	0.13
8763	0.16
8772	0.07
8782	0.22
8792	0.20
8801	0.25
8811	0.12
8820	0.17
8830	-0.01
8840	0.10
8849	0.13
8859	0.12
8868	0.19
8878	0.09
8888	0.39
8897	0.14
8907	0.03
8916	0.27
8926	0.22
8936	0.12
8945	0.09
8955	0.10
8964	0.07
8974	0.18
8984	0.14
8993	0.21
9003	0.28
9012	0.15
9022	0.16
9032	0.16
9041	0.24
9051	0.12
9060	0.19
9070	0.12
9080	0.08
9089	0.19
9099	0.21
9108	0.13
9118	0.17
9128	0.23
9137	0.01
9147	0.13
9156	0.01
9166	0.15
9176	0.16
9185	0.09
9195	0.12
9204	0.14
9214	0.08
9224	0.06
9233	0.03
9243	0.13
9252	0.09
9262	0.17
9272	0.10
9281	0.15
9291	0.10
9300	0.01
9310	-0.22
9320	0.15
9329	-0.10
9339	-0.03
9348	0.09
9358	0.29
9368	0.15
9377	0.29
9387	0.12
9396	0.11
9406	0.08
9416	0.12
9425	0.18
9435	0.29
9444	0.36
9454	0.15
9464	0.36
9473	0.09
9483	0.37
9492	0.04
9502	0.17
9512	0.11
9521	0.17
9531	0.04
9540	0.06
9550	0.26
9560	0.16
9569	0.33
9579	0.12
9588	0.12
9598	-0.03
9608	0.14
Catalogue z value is 1.12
